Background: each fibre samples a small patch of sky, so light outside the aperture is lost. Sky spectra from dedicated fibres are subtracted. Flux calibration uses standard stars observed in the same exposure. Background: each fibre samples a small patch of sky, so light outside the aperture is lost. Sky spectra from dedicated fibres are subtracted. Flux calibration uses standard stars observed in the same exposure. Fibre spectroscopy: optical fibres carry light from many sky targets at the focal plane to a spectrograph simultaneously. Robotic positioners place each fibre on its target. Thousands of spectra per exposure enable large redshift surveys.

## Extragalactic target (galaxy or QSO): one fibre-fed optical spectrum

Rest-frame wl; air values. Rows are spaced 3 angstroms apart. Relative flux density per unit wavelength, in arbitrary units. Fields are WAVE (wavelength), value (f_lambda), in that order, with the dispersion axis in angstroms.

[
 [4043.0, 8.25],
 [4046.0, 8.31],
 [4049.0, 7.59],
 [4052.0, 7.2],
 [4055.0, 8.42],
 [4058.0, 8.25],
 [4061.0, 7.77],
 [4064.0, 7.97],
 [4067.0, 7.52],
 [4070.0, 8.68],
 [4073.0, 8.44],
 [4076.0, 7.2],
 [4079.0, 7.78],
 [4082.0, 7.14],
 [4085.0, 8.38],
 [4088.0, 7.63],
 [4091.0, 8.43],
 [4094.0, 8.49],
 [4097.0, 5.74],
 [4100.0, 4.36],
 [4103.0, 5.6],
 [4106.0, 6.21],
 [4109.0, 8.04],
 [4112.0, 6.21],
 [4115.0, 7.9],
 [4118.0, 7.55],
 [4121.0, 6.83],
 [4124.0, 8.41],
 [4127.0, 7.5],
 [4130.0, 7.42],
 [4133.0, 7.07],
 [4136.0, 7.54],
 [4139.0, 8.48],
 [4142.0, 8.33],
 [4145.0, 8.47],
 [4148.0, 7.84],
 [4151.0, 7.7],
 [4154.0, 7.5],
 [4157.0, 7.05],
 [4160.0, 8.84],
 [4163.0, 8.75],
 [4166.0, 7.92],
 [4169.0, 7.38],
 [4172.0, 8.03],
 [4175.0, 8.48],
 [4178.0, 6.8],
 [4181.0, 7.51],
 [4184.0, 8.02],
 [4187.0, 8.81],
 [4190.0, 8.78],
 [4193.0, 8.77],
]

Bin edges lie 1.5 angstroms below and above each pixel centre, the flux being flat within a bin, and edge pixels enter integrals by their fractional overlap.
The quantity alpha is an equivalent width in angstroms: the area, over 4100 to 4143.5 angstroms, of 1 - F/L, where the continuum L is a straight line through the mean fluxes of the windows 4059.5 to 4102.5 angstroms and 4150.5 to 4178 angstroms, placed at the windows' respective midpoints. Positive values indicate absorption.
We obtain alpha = 2.5 angstroms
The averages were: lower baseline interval 7.49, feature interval 7.26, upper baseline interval 7.91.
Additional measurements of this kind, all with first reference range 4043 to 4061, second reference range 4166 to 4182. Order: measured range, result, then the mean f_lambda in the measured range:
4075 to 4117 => 4.14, 7.08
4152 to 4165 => -0.52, 8.02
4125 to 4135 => 0.49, 7.39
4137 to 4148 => -0.80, 8.31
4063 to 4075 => -0.30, 8.12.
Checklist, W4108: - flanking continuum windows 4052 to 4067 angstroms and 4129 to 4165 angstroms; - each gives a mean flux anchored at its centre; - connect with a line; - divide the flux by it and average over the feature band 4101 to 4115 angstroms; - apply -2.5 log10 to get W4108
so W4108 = 0.20 mag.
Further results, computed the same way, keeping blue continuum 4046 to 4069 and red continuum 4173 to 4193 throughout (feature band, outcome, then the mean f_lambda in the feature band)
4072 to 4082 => 0.03 mag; 7.67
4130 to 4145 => 0.02 mag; 7.87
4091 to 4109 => 0.23 mag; 6.44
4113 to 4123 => 0.08 mag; 7.42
